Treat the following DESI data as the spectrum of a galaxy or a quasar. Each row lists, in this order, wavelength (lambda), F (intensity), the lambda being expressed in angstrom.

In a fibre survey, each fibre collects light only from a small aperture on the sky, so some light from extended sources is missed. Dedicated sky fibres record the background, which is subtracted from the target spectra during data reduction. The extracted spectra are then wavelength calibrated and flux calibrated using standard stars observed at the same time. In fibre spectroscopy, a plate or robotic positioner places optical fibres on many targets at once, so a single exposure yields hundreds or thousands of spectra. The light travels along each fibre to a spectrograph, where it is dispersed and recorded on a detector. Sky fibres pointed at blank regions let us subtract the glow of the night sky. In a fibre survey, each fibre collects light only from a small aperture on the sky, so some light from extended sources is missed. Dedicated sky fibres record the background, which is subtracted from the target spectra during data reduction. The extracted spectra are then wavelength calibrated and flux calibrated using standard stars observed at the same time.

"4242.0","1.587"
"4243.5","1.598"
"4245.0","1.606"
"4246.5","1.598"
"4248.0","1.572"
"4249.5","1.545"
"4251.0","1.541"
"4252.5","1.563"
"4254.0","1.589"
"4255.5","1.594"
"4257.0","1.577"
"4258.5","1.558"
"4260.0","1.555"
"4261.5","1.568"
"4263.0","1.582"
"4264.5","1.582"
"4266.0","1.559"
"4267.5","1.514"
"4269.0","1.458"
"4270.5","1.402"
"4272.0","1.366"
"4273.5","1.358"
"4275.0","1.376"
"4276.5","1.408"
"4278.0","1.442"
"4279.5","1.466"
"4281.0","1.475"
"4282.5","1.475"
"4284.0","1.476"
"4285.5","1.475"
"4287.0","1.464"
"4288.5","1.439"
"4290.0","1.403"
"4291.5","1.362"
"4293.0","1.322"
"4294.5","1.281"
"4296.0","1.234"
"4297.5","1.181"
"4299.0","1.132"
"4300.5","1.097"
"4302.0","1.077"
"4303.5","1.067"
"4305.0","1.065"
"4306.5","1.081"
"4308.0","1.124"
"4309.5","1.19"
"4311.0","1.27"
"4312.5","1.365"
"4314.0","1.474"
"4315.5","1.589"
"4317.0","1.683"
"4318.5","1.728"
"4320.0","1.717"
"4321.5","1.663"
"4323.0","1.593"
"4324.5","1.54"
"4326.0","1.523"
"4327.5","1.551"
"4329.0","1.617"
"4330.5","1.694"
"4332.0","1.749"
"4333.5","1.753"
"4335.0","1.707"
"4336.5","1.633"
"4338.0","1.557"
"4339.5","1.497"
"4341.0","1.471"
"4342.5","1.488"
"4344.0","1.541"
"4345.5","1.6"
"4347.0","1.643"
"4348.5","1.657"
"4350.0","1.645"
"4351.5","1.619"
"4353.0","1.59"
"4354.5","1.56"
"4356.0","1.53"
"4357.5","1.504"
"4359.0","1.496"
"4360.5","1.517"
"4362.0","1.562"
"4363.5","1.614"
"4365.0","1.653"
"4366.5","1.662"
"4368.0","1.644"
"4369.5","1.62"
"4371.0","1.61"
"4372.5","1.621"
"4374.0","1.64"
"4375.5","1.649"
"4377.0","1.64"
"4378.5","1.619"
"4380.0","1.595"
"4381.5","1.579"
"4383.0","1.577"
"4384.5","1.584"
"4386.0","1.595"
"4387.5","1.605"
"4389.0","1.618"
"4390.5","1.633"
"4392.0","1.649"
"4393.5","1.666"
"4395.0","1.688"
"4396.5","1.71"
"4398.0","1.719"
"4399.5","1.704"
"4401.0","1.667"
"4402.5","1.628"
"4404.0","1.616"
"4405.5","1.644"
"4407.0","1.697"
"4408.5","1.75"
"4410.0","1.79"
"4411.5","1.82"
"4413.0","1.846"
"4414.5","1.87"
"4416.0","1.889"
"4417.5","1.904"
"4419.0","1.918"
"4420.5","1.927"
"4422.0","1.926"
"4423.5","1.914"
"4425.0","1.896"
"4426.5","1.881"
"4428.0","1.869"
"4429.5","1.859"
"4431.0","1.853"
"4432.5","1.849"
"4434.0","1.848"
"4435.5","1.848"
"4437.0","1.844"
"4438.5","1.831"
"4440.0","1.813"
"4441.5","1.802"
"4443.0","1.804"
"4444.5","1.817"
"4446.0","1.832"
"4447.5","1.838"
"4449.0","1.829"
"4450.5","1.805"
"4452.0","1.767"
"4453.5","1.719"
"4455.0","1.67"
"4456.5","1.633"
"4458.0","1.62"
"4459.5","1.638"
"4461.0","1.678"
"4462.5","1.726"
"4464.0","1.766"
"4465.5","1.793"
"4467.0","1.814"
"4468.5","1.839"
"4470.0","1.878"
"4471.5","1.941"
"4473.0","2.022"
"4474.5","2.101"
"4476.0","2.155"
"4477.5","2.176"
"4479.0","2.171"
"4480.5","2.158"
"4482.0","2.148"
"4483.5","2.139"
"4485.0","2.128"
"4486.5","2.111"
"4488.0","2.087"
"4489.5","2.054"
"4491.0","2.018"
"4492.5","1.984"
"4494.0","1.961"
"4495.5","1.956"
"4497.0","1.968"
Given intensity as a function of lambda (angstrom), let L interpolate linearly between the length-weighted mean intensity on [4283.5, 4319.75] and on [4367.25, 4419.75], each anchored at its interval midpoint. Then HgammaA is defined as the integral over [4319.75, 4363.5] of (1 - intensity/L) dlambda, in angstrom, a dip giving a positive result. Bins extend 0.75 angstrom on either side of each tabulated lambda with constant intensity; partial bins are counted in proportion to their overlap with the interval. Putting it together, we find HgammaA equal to -3.4 angstrom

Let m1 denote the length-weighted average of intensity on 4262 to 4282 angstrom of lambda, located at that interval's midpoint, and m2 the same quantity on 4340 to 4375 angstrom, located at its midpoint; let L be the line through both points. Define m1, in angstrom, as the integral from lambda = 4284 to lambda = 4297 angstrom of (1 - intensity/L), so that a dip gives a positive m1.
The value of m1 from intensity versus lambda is 1.0 angstrom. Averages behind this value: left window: 1.46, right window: 1.59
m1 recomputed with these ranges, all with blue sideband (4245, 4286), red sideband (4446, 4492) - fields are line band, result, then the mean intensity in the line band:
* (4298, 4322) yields 4.1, 1.33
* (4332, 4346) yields 0.5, 1.59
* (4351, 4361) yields 0.9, 1.54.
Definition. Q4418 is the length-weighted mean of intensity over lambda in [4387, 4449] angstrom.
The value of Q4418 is 1.79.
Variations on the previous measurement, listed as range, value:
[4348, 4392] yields 1.6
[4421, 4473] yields 1.81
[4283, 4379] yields 1.5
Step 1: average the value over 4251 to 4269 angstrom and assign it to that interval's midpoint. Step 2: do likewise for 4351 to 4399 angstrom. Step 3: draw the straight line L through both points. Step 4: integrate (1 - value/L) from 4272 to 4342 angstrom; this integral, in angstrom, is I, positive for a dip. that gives 6.7 angstrom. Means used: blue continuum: 1.56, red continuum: 1.61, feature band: 1.43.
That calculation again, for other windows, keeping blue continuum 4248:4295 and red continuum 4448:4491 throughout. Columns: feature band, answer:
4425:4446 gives 0.0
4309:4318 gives 0.7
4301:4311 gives 2.8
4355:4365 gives 0.8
